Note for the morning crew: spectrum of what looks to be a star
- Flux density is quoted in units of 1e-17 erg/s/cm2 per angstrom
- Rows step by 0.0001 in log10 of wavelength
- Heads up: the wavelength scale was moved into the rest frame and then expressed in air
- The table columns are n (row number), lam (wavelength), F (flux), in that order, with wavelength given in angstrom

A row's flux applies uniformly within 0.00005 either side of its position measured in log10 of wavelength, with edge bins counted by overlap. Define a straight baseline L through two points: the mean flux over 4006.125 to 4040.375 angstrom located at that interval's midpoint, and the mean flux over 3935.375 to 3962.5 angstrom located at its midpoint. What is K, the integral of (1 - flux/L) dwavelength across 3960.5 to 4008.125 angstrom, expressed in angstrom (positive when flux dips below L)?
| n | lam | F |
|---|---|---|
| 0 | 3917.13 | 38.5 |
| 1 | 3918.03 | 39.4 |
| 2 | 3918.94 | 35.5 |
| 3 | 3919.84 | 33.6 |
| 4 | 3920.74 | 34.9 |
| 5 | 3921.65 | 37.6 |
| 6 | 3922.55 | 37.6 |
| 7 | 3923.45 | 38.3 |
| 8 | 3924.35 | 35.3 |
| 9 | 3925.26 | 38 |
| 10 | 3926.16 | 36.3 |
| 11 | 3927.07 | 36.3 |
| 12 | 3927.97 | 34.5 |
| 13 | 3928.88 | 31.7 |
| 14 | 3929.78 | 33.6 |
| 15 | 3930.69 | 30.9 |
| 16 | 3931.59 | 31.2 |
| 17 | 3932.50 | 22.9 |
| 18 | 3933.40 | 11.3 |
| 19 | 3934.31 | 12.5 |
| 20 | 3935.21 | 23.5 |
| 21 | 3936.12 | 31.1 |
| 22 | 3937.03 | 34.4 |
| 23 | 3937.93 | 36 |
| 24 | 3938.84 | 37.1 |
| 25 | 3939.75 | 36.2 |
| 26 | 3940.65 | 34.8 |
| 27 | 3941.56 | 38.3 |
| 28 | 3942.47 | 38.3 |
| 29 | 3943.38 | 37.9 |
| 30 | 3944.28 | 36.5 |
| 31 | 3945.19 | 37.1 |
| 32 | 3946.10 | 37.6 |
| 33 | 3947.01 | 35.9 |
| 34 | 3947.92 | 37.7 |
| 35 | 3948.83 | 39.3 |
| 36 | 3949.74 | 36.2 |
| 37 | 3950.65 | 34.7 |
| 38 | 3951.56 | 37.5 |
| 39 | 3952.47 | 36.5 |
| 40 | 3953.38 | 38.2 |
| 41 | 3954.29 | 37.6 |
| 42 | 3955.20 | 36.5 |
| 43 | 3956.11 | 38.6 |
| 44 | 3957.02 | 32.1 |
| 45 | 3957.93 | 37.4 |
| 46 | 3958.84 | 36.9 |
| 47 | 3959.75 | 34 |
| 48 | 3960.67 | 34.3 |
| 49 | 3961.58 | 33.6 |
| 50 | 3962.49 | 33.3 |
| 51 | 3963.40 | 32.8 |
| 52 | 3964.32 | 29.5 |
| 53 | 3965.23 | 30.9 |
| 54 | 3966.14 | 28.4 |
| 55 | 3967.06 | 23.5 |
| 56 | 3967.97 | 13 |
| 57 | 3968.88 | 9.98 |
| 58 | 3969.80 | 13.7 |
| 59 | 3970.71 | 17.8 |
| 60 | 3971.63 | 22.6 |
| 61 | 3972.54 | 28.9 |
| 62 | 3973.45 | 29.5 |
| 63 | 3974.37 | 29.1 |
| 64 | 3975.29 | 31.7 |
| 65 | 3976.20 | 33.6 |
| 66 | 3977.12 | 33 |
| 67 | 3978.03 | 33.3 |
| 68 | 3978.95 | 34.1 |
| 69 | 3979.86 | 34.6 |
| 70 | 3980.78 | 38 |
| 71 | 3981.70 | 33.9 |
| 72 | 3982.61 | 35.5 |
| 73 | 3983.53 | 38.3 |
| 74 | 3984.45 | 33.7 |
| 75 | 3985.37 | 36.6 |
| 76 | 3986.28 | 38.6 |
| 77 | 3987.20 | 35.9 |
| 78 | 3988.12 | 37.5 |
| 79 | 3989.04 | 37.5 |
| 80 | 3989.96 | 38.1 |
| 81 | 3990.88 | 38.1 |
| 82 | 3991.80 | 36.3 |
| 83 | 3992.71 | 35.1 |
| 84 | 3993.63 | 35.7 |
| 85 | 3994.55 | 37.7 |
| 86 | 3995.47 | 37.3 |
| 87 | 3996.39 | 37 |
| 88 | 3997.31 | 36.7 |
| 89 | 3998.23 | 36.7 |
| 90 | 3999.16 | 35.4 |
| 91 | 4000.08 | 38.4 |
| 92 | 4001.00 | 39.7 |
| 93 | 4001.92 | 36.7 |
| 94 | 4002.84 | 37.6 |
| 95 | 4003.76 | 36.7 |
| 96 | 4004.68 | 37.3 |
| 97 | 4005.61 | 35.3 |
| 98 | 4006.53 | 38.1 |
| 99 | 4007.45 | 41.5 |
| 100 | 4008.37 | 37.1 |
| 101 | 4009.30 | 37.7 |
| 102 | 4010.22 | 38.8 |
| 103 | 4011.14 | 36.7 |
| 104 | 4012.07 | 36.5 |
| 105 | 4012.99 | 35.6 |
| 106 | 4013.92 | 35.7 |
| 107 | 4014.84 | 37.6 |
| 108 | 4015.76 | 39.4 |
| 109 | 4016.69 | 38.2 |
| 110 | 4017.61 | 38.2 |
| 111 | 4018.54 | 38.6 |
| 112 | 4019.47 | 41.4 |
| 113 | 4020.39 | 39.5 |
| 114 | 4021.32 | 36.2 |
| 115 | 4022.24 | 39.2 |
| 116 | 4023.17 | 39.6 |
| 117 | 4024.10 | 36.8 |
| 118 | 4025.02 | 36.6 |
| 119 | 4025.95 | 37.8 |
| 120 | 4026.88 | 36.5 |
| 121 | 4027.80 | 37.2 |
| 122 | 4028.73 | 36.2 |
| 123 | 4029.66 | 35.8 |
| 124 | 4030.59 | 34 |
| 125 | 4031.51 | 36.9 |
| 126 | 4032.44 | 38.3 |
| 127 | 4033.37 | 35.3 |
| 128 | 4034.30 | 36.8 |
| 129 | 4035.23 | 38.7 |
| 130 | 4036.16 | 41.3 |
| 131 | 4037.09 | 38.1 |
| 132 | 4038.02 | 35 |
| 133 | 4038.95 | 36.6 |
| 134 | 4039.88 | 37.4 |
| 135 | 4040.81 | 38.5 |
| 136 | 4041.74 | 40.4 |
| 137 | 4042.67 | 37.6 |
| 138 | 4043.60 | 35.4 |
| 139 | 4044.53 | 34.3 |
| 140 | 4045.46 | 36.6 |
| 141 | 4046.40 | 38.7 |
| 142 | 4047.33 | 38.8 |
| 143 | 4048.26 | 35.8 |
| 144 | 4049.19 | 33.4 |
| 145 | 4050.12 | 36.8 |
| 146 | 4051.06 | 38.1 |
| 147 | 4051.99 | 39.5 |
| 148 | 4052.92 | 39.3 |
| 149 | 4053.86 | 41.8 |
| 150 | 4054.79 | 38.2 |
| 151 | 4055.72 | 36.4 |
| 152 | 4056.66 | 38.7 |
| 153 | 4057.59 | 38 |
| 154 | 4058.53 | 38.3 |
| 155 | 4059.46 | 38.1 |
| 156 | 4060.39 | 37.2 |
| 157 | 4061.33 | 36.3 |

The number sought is 4.8 angstrom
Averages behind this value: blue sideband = 36.1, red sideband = 37.6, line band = 33.1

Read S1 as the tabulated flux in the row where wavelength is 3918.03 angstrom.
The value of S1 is 39.4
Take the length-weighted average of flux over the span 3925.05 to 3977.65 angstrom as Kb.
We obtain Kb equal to 31.6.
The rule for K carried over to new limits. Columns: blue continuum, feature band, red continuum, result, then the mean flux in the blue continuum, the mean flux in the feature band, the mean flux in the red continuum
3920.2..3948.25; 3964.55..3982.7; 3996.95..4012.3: 4.12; 33.4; 27.6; 37.5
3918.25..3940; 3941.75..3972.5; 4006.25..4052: 1.29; 32.1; 32.1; 37.5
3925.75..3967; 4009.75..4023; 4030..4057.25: -0.60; 33.5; 38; 37.5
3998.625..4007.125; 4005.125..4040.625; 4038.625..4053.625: -0.19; 37.3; 37.5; 37.4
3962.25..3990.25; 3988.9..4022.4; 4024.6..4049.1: -3.87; 30.5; 37.5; 37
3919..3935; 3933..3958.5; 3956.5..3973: -4.34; 31.5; 34.4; 27.4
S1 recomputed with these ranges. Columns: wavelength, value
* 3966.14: 28.4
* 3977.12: 33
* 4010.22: 38.8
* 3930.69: 30.9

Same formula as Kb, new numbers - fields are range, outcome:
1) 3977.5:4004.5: 36.6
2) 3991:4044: 37.4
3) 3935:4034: 35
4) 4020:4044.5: 37.3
